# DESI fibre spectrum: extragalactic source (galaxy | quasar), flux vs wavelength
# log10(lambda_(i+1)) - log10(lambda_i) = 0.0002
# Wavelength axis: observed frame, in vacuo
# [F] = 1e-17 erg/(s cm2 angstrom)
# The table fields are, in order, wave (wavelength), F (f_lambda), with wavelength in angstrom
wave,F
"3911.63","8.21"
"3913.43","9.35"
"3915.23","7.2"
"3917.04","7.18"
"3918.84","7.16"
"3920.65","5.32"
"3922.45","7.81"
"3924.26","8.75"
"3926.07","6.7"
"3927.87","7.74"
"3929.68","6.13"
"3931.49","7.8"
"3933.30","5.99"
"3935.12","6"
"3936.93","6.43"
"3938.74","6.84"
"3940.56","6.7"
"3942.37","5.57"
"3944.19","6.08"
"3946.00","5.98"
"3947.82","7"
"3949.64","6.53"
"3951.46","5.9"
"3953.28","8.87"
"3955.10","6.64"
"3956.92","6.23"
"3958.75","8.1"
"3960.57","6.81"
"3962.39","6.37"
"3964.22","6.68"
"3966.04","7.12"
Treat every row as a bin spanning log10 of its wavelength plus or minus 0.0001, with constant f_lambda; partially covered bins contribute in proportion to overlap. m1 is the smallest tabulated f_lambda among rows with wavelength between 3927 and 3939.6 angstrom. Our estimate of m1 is 5.99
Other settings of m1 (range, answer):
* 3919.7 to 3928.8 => 5.32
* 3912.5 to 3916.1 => 7.2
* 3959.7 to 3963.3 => 6.37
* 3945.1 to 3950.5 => 5.98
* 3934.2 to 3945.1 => 5.57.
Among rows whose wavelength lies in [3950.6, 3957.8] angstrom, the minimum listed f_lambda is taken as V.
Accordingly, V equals 5.9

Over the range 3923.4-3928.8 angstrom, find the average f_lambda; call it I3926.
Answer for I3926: 7.72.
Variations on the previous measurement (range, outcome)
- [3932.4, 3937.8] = 6.13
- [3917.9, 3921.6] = 6.28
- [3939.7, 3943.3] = 6.13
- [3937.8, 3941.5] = 6.76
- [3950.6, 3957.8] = 6.92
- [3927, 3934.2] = 6.91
